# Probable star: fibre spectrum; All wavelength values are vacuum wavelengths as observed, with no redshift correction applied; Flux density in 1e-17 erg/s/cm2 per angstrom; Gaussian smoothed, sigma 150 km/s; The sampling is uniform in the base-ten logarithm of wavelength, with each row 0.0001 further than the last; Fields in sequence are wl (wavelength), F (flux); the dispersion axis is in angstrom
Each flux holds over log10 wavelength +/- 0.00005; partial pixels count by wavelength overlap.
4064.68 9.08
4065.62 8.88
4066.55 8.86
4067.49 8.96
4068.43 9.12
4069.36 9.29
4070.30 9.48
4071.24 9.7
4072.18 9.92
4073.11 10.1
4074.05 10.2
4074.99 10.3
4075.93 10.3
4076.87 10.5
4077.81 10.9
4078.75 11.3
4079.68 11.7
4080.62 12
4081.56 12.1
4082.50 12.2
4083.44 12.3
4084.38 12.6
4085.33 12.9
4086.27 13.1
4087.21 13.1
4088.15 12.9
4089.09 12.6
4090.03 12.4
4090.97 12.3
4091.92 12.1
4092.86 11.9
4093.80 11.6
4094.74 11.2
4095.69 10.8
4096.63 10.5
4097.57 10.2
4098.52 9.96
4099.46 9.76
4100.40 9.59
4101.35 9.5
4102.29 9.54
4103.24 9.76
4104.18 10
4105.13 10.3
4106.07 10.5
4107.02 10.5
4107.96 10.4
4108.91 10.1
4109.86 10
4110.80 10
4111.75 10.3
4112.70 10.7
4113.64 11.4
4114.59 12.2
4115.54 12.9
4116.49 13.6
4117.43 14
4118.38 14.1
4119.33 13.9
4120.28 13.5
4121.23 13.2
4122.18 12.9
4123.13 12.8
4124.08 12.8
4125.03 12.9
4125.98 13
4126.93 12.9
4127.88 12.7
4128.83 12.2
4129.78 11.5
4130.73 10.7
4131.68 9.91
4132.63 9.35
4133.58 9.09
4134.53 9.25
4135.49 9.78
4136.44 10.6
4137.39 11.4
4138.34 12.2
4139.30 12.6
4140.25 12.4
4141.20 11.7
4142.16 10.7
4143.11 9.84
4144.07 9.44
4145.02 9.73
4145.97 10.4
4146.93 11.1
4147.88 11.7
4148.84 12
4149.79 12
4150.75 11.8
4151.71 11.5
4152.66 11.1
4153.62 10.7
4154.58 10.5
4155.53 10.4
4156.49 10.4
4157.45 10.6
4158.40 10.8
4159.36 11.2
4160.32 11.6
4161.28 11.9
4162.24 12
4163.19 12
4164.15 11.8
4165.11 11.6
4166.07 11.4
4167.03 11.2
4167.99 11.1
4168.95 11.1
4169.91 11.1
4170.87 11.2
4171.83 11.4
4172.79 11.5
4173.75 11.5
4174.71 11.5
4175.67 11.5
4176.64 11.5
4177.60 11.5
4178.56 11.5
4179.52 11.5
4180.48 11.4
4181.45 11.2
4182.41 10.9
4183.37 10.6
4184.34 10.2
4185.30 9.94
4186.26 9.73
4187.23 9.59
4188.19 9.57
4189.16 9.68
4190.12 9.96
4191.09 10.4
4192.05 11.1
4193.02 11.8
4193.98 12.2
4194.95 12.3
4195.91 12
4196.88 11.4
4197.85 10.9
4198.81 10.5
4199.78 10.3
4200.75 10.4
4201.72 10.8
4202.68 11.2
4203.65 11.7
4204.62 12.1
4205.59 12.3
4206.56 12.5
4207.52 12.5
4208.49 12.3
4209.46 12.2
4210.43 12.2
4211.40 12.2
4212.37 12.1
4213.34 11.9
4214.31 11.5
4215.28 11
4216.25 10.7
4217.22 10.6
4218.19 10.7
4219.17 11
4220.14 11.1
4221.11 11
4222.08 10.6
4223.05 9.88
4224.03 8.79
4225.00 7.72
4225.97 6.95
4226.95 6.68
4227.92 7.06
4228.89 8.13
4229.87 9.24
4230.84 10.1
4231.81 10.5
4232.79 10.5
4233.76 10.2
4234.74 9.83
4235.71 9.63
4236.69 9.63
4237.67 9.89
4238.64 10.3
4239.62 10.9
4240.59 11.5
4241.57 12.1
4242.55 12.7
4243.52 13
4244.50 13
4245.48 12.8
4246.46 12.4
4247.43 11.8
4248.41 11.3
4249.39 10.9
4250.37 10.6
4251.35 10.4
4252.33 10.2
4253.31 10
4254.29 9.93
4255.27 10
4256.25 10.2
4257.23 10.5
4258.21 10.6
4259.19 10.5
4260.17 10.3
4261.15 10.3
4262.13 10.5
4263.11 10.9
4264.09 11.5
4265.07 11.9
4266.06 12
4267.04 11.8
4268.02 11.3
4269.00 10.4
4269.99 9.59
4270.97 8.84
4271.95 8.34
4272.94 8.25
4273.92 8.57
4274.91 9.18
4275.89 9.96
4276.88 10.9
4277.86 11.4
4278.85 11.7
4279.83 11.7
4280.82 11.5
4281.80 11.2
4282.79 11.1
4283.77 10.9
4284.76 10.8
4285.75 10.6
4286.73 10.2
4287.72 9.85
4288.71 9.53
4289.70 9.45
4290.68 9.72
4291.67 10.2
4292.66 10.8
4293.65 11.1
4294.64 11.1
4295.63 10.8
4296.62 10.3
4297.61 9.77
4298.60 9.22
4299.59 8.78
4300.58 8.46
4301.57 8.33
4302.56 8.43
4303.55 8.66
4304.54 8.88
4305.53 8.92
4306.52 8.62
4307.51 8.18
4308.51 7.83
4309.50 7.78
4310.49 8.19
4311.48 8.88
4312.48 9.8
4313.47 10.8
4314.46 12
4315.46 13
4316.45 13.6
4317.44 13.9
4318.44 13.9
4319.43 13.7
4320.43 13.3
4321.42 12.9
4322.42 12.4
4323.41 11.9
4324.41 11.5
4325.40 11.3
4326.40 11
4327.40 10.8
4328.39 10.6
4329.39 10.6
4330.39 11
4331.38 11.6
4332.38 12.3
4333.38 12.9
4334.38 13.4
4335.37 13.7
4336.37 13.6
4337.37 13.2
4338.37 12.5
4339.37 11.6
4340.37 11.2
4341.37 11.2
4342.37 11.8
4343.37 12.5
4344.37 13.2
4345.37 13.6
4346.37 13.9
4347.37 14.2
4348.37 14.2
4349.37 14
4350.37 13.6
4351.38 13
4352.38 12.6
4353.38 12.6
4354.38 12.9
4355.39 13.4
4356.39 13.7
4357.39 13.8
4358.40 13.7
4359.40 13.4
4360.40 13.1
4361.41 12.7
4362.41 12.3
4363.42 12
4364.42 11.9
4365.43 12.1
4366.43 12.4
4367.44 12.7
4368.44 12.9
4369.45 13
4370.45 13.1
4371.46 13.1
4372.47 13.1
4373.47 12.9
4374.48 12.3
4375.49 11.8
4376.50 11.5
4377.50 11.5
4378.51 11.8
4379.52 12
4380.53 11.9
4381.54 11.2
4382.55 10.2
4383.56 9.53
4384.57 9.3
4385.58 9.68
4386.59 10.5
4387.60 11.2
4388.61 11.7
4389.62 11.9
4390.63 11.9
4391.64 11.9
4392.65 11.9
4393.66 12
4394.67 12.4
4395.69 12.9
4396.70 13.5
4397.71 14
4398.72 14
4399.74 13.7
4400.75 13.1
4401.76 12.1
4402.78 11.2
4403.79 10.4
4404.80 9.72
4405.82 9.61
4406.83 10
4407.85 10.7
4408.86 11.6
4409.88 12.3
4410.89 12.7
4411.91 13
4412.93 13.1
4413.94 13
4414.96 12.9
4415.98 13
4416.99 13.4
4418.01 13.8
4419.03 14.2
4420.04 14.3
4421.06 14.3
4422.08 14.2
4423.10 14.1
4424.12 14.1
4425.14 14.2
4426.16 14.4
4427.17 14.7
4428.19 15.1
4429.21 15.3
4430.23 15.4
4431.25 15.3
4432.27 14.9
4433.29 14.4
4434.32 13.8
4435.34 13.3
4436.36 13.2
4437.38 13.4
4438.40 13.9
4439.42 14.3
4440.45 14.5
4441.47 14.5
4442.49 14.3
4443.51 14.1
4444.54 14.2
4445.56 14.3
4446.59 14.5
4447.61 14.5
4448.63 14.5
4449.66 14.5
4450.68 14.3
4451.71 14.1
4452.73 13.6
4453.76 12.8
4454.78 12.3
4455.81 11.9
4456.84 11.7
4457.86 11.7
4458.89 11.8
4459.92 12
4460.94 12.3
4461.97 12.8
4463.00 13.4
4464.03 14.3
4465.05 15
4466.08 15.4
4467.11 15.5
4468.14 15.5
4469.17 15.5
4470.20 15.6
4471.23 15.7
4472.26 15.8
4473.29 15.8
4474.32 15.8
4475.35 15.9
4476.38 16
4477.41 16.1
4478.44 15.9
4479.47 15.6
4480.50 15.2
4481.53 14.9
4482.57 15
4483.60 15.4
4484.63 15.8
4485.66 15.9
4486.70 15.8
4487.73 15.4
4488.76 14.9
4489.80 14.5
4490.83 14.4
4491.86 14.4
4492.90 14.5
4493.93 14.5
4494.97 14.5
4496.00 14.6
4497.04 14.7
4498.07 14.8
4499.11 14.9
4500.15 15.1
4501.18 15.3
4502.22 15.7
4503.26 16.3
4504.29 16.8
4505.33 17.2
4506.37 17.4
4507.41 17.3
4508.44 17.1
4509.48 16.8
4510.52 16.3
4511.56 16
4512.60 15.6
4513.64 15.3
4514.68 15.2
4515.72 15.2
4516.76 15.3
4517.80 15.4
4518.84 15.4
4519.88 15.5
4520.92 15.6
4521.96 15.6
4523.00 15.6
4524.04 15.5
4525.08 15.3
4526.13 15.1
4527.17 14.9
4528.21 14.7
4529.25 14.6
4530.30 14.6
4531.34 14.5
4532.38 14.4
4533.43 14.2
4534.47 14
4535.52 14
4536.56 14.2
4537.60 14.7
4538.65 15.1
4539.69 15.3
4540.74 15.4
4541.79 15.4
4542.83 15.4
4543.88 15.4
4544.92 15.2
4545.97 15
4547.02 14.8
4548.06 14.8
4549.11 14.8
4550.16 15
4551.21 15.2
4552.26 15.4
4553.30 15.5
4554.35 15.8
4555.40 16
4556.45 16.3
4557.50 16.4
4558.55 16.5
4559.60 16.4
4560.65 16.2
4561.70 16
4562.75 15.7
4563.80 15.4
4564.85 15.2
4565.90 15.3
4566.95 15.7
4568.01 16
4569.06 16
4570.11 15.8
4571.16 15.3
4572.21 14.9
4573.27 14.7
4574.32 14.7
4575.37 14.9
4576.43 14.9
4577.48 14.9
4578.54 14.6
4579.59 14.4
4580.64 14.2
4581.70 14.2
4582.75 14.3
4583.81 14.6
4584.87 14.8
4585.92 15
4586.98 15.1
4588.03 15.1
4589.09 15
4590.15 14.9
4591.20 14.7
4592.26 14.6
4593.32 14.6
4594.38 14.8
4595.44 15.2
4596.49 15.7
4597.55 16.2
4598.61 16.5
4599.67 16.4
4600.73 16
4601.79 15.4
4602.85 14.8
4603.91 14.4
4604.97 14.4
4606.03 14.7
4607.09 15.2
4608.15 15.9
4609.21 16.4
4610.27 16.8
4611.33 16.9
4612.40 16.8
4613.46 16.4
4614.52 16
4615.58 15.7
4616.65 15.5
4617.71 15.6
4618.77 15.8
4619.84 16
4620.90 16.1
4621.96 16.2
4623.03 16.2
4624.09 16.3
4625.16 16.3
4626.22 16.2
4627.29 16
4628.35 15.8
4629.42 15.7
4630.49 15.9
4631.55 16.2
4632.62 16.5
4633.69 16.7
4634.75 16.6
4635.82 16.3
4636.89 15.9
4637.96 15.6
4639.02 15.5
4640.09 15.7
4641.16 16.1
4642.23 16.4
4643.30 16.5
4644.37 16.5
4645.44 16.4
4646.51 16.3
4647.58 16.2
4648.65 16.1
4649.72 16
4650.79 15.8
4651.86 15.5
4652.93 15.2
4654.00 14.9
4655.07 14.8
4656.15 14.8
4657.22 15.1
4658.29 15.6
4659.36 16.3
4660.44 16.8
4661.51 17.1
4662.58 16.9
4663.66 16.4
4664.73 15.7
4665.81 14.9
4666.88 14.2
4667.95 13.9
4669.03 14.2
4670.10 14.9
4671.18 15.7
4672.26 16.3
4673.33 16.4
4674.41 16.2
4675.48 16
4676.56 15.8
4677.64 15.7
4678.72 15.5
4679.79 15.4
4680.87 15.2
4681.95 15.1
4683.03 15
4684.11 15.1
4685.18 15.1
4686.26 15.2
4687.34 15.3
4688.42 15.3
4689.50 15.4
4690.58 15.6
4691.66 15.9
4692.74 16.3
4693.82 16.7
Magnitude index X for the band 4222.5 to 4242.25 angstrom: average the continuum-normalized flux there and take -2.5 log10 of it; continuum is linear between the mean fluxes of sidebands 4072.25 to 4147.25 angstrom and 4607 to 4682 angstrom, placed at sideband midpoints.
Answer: 0.29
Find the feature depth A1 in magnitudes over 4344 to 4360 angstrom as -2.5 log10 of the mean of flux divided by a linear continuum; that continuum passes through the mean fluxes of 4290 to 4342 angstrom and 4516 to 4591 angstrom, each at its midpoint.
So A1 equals -0.17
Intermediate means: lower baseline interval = 10.9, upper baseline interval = 15.2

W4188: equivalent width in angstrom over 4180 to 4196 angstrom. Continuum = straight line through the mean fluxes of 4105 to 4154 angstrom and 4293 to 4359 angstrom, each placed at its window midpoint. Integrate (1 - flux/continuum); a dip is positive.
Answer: 1.1 angstrom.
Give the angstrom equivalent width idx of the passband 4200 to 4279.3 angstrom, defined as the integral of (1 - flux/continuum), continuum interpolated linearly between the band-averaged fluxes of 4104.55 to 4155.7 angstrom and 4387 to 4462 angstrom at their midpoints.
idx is 9.4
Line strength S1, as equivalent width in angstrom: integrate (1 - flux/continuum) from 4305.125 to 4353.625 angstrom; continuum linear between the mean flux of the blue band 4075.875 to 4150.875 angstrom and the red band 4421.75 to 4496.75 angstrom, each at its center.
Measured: 5.2 angstrom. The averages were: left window 11.4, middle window 11.9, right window 14.5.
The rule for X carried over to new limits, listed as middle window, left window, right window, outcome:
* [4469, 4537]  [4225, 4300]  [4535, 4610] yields -0.09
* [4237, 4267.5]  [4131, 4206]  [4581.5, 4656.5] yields 0.07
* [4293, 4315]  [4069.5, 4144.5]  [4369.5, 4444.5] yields 0.30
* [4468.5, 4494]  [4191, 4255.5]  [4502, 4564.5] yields -0.05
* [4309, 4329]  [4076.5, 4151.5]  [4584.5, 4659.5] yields 0.14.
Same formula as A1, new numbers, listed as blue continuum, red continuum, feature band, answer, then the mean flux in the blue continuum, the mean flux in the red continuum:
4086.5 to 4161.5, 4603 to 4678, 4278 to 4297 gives 0.19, 11.3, 15.8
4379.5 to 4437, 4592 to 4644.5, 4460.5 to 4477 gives -0.11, 12.7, 15.9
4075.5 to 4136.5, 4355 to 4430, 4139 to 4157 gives 0.06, 11.5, 12.5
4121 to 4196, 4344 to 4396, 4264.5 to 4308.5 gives 0.19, 11.2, 12.4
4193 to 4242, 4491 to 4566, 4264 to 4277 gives 0.14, 10.7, 15.4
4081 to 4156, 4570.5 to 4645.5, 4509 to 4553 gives -0.02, 11.4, 15.6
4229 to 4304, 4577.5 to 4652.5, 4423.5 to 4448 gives -0.11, 10.5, 15.7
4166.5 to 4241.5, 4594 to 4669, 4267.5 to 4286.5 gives 0.13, 10.7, 15.8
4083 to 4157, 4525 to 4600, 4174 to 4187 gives 0.09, 11.4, 15.1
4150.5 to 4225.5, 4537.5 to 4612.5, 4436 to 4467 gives 0.03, 11.1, 15.3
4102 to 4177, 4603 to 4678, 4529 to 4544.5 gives 0.01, 11.3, 15.8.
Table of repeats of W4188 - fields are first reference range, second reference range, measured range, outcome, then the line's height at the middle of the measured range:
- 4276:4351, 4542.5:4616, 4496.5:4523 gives -2.9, 14.3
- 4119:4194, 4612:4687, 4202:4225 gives 0.9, 11.8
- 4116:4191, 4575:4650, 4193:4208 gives 0.3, 11.8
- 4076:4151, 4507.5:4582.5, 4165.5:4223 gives 4.6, 12.2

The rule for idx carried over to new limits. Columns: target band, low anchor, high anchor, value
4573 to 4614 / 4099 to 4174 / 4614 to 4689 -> 0.1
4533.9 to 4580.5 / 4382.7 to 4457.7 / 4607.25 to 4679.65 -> -1.5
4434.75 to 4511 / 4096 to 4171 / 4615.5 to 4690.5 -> -3.0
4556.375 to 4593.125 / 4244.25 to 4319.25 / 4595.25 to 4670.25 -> -0.7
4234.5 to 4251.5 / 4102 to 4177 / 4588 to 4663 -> 1.4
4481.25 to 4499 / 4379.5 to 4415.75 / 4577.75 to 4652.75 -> -2.0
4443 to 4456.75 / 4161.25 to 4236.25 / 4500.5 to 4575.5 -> 0.5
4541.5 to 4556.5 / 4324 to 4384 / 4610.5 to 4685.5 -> -0.6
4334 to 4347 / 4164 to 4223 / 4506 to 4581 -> 0.2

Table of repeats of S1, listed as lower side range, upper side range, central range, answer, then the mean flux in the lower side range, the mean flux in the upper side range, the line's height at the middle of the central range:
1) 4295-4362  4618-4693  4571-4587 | 0.1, 11.7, 15.8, 14.8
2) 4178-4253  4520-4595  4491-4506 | -0.9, 10.8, 15.1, 14.4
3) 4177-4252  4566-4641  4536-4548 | -0.2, 10.8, 15.5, 14.8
